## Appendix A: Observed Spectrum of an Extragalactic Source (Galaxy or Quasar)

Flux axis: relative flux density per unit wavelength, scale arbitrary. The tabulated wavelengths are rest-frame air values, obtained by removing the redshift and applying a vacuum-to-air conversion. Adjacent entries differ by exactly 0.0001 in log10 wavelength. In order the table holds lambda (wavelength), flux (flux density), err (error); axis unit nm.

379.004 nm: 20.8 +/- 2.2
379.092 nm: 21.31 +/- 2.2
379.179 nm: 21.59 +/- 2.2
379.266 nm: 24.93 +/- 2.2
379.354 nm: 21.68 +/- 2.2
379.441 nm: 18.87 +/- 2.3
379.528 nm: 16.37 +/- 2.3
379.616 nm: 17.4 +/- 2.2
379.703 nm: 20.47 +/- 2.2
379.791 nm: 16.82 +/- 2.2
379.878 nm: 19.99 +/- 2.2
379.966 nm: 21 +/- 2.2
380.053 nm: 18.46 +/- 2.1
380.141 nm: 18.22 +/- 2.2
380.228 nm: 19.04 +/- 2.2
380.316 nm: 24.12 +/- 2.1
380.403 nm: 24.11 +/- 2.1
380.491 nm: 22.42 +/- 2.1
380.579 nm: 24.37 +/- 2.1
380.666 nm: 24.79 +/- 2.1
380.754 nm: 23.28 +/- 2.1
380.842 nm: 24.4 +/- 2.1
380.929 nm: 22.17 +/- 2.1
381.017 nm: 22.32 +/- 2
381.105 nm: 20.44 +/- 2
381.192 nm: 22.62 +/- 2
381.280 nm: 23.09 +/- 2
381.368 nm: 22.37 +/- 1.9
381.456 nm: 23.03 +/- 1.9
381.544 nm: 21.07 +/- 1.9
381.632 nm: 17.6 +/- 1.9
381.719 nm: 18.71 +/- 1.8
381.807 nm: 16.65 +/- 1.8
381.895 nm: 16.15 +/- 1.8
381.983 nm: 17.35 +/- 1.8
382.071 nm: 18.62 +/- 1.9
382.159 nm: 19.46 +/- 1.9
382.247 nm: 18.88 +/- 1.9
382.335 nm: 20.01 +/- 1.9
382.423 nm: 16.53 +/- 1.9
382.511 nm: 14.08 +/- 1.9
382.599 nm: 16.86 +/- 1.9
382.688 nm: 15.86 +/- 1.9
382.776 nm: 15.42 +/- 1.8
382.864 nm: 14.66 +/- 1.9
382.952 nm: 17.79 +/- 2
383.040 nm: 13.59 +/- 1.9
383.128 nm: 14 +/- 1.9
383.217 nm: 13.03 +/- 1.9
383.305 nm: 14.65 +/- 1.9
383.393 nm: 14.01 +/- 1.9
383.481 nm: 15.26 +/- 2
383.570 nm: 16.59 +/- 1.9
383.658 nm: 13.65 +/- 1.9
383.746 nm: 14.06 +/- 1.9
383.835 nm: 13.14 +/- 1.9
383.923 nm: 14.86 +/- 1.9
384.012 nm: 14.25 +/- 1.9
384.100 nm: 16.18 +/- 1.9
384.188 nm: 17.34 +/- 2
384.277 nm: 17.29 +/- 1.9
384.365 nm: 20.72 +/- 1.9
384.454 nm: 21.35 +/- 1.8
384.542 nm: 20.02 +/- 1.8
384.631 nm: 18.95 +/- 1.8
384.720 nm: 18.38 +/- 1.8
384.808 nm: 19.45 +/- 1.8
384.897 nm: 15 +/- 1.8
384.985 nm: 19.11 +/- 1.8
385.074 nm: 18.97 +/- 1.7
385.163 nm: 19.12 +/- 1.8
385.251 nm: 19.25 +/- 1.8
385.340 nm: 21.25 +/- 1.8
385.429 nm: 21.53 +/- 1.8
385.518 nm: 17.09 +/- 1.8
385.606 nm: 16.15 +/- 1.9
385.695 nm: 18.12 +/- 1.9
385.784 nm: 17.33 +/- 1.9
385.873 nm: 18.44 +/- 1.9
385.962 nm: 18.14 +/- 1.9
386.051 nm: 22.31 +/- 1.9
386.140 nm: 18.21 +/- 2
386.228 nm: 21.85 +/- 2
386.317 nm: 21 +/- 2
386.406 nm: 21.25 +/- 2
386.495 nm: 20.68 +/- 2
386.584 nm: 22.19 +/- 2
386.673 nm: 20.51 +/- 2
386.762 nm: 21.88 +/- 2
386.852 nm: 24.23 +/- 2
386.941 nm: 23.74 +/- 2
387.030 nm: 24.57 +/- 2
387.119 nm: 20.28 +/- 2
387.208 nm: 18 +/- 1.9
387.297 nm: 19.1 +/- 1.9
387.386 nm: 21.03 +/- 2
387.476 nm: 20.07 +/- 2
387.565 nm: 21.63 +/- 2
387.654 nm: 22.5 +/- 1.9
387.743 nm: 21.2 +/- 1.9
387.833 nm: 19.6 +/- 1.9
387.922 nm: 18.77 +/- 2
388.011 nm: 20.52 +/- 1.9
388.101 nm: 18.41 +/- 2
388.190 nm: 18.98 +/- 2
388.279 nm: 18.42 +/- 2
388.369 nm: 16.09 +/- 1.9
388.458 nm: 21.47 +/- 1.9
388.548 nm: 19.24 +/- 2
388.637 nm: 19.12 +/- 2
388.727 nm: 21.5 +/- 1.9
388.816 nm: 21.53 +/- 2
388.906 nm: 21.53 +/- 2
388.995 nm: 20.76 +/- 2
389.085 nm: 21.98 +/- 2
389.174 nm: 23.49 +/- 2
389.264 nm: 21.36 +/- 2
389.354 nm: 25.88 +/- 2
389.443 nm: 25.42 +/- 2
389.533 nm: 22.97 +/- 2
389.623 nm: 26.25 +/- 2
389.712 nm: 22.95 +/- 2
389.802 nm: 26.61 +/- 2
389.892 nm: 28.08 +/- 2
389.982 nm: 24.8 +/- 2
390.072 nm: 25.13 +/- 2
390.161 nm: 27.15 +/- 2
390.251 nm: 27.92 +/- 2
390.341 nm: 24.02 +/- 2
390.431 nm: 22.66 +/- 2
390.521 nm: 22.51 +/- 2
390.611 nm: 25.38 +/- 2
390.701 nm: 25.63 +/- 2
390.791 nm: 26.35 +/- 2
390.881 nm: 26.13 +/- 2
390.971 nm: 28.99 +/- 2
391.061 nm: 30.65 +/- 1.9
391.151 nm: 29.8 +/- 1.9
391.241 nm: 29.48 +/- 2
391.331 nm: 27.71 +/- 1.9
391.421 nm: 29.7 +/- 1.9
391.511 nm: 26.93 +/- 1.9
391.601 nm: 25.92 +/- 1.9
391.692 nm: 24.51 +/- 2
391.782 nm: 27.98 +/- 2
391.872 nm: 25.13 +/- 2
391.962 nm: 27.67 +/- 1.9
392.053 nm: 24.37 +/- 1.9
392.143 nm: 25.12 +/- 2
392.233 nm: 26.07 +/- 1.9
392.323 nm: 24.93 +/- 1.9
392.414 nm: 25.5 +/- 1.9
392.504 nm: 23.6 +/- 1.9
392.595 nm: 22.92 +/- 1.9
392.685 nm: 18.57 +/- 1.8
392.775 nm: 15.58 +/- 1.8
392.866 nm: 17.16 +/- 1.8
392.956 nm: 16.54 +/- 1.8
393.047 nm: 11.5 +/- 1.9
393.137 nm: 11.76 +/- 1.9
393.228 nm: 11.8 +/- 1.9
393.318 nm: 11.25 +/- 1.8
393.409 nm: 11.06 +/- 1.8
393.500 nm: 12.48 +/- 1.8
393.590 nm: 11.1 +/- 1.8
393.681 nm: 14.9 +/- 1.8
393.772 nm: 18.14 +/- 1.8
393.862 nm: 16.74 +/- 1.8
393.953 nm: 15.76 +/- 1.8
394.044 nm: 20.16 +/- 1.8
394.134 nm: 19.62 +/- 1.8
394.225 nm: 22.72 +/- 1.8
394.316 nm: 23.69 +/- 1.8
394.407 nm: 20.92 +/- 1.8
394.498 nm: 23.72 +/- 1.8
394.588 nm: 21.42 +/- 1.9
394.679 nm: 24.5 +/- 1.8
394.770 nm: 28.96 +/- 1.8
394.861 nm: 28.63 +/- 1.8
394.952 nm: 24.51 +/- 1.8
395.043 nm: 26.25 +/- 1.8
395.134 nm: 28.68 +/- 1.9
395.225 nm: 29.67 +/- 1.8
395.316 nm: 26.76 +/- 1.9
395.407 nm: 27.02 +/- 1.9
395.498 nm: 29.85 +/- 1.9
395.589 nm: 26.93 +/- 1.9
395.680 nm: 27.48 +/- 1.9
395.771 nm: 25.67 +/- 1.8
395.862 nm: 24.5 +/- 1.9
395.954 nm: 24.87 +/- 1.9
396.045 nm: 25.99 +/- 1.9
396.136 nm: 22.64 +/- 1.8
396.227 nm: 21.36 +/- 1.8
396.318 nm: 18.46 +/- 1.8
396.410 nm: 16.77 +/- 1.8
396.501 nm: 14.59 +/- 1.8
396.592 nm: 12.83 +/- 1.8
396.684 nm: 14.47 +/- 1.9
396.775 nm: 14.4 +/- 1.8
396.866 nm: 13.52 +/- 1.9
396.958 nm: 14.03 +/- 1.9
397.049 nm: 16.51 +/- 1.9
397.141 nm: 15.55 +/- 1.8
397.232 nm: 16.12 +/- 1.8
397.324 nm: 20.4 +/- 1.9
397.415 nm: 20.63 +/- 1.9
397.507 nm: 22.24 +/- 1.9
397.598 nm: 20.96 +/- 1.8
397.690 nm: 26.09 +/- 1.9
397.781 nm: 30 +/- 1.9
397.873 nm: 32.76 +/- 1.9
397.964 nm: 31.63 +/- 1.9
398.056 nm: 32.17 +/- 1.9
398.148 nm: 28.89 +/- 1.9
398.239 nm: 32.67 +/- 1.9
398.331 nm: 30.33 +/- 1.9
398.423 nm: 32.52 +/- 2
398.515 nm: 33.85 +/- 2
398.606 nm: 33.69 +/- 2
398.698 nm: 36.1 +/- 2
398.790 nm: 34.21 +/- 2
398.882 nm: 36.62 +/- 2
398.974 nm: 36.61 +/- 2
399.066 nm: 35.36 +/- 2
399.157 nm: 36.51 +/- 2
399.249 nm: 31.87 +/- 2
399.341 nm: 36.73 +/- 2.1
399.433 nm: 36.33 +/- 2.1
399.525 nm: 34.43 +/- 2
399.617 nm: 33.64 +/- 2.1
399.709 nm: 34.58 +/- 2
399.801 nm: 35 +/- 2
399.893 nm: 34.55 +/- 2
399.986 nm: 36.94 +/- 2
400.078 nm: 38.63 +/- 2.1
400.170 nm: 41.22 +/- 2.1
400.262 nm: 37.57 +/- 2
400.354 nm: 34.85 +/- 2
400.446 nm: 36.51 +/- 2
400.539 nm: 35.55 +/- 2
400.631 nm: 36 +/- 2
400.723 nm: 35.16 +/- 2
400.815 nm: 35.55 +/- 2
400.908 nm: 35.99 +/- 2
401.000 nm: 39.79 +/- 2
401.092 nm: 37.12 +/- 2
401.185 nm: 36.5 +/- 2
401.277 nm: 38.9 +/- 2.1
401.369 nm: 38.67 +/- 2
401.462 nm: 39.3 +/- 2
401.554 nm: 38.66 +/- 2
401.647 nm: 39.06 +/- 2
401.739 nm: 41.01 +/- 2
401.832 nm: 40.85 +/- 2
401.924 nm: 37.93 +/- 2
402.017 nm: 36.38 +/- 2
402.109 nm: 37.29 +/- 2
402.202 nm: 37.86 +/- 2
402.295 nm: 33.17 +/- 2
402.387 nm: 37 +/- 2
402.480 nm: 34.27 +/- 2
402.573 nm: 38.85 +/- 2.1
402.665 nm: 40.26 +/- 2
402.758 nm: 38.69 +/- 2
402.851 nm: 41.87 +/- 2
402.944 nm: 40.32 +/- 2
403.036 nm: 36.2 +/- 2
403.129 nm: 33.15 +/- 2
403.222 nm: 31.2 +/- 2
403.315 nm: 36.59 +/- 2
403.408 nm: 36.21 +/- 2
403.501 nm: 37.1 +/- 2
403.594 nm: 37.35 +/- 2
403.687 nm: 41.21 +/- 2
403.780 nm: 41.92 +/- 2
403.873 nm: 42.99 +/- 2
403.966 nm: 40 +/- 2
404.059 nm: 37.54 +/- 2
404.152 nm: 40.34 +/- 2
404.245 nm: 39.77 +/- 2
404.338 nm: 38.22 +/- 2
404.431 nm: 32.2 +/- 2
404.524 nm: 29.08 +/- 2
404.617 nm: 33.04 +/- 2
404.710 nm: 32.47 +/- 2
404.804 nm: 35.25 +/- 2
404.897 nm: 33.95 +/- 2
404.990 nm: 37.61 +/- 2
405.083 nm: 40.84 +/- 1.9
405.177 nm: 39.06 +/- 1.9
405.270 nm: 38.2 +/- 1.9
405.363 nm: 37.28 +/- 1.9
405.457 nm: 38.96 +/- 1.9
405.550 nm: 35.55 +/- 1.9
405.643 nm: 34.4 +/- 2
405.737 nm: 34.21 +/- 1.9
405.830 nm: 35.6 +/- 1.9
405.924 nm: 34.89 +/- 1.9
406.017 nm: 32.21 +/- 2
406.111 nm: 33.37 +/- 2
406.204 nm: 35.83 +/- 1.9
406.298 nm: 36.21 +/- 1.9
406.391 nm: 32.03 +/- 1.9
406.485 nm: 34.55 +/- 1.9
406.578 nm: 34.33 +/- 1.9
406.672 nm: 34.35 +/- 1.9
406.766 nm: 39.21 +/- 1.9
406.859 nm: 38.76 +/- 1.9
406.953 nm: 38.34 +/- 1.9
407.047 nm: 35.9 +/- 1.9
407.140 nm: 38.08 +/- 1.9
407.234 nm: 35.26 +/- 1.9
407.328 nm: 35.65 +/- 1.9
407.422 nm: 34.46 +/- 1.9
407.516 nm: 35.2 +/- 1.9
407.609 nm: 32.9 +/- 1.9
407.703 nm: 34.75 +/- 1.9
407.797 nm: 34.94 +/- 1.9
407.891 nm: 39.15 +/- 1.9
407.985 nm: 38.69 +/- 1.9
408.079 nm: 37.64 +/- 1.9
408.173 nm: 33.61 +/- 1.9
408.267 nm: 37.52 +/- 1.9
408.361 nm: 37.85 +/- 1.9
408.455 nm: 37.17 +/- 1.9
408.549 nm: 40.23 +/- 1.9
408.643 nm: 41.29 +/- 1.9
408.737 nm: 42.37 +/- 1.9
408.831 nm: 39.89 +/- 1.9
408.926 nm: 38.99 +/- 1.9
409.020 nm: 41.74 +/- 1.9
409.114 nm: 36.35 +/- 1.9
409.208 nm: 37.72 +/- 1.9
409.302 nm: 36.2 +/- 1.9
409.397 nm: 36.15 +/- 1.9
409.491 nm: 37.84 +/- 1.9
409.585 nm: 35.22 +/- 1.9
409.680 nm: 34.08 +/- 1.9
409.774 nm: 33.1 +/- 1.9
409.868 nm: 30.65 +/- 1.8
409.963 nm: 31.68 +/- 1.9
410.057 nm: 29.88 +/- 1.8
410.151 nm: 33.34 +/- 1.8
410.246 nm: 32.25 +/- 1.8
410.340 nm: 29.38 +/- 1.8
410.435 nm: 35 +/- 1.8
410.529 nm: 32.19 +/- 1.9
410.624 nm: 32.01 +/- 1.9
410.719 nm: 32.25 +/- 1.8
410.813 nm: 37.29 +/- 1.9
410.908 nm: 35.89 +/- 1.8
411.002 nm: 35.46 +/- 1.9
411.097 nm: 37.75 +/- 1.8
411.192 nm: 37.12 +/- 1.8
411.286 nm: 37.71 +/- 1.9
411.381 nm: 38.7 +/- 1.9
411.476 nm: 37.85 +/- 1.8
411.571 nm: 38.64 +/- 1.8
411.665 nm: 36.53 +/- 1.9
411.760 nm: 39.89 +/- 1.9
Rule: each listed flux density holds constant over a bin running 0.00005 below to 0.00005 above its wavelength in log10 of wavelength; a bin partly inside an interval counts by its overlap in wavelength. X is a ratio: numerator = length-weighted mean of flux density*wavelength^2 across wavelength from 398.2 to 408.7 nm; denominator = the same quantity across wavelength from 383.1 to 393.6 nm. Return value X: 1.9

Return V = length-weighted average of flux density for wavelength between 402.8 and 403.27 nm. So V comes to 36.6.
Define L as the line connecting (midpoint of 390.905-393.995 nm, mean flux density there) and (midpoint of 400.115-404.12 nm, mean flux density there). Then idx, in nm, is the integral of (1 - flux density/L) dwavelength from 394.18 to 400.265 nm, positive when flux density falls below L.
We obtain 0.47 nm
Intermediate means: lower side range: 21.2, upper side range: 37.8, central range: 27.3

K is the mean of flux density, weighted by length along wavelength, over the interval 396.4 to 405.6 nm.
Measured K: 33.6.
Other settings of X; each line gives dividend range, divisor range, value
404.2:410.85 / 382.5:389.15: 2.13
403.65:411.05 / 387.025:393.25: 1.72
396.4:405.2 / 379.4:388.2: 1.91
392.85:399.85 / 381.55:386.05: 1.51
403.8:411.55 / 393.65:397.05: 1.75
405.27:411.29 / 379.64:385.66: 2.20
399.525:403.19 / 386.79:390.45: 1.79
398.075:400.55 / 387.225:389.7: 1.75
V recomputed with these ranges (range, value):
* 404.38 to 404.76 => 31.8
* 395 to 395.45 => 27.7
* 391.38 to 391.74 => 26.7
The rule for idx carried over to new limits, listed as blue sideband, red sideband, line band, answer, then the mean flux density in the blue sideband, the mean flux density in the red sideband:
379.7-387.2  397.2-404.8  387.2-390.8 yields 0.27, 19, 35.2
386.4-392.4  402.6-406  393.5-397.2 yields 0.98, 23.6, 37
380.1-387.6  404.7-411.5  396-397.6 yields 0.59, 19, 36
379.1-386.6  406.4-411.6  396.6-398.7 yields 0.32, 18.8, 36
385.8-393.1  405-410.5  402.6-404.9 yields -0.28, 22.8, 36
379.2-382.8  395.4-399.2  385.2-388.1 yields 0.20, 20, 25.4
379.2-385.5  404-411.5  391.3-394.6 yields 0.69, 18.7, 35.9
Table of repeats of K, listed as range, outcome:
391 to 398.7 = 22.9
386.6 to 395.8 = 22.6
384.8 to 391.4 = 22.1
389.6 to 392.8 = 25.7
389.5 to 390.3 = 25.8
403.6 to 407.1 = 36.5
